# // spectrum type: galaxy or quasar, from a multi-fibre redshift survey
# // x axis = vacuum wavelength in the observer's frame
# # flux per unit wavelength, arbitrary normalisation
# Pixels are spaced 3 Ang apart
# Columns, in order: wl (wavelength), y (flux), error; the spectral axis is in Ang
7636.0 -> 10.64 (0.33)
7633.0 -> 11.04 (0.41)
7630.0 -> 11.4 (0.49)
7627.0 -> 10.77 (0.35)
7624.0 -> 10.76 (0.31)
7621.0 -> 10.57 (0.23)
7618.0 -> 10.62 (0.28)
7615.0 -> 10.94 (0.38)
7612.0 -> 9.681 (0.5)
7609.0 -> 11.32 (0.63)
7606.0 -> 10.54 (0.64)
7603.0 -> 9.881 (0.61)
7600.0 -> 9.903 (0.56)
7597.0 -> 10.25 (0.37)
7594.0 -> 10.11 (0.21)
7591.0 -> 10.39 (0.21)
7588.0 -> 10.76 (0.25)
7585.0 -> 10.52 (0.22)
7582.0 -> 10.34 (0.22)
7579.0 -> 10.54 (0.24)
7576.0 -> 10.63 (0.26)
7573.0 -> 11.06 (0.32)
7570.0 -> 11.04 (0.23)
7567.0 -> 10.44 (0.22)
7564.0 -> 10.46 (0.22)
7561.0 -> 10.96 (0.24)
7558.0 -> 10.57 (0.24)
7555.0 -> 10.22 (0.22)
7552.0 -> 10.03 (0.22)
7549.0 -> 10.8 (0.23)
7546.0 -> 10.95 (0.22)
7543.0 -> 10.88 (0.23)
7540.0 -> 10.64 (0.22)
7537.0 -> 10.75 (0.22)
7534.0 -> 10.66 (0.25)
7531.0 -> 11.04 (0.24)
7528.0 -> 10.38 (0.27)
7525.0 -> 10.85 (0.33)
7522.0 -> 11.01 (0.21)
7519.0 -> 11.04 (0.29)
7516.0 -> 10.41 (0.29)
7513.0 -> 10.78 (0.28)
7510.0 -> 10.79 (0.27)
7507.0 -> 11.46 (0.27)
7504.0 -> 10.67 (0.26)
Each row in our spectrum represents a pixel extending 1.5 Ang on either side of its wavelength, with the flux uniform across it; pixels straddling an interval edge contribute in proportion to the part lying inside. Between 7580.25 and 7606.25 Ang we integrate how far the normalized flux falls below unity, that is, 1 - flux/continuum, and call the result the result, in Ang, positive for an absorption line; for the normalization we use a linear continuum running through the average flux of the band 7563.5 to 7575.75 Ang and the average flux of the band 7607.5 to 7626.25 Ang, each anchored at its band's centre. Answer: 1.01 Ang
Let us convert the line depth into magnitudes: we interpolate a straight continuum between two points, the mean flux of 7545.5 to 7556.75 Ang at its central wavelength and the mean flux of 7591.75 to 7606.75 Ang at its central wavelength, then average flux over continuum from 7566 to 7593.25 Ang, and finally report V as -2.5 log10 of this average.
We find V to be -0.04 mag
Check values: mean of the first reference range 10.5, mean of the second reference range 10.1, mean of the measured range 10.6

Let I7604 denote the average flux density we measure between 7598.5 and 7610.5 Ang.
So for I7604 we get 10.4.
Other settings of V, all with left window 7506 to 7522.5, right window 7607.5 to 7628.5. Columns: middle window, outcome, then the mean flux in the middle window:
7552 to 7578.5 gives 0.02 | 10.6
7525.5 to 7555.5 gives 0.02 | 10.7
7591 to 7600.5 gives 0.06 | 10.2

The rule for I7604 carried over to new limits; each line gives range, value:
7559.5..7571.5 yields 10.7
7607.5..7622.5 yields 10.6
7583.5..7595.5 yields 10.4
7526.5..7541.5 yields 10.7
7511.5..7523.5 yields 10.8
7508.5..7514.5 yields 10.8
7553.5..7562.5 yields 10.6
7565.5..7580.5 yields 10.7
